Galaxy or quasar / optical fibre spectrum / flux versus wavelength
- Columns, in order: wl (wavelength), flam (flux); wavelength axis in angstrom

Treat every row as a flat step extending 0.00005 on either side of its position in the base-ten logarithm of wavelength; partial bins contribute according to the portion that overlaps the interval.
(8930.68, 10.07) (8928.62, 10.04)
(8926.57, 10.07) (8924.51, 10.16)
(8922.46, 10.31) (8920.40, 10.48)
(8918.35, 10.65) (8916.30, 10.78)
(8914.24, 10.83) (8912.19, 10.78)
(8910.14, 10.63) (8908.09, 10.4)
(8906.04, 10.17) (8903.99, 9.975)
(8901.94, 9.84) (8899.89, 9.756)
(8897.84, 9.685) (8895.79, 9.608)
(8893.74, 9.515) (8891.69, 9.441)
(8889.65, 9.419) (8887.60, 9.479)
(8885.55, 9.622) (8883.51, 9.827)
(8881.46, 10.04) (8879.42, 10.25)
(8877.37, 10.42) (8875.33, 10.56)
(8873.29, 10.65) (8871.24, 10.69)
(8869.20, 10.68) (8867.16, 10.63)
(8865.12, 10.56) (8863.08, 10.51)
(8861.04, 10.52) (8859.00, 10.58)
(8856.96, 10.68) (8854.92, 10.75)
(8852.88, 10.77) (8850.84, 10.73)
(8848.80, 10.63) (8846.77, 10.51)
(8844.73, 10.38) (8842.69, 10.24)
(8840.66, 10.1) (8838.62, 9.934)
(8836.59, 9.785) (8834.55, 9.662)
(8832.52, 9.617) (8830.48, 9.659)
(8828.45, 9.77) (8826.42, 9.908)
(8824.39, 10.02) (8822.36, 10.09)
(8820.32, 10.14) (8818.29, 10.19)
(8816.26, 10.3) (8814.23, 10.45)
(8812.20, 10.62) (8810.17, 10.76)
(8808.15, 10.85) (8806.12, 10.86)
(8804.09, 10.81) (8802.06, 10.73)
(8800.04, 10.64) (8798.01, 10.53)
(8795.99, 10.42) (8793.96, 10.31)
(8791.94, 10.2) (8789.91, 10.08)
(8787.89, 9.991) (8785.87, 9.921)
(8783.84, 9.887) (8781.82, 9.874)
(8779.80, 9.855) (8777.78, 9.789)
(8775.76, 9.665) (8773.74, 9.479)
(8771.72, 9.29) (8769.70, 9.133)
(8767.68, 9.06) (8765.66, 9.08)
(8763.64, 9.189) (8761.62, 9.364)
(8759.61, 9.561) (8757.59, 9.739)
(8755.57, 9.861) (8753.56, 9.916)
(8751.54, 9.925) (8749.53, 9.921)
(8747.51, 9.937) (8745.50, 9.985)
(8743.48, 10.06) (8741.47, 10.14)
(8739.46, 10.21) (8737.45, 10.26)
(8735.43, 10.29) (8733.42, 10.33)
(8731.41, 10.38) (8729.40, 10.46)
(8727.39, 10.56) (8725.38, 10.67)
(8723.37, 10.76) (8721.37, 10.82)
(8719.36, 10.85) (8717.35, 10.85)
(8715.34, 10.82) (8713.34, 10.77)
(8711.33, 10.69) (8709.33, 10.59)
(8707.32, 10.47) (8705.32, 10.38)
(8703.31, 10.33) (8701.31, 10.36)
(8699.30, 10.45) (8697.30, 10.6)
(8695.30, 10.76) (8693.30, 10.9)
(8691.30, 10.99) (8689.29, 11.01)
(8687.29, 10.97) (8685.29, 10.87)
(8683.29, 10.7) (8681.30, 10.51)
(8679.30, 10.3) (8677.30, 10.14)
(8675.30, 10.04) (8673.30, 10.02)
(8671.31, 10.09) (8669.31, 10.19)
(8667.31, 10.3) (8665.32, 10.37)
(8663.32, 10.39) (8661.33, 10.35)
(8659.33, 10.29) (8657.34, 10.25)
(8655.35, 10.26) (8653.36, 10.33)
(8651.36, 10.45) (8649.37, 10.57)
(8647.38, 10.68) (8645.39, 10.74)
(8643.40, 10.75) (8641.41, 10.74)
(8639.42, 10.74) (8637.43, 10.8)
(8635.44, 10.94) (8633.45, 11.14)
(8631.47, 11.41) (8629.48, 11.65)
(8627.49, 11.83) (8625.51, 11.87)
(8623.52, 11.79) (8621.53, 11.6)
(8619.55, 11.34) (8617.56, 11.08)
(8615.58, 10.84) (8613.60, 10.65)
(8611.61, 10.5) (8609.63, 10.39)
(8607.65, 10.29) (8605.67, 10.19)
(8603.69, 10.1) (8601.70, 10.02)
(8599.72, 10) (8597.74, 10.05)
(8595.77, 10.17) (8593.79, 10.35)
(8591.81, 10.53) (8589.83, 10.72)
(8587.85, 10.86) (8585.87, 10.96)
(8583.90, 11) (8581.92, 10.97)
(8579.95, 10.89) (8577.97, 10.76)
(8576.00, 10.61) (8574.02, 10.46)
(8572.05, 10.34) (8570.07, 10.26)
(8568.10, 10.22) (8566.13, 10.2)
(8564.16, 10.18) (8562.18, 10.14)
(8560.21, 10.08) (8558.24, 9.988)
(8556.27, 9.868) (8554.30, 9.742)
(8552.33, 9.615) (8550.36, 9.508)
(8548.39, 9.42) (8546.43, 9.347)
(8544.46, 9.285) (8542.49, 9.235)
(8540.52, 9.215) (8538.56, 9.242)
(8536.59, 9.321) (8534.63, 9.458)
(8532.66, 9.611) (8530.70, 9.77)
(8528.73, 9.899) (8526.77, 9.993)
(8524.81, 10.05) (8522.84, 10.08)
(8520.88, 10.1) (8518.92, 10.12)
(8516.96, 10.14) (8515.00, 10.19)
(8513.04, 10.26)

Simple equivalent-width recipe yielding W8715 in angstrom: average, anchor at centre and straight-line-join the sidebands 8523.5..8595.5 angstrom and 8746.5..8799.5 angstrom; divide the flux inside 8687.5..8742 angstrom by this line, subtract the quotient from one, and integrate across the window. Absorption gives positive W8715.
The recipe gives -4.08 angstrom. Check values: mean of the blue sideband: 10.1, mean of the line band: 10.6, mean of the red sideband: 9.78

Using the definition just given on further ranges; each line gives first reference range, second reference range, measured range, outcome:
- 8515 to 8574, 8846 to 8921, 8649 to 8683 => -1.0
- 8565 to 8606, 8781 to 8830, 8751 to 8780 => 2.3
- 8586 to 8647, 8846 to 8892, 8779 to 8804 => 0.6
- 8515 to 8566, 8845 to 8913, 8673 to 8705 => -1.9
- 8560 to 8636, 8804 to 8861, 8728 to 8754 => 0.8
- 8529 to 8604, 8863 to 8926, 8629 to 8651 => -1.7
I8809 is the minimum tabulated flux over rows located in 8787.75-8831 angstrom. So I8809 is 9.659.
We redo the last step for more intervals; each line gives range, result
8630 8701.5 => 10.02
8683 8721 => 10.33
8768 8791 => 9.133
